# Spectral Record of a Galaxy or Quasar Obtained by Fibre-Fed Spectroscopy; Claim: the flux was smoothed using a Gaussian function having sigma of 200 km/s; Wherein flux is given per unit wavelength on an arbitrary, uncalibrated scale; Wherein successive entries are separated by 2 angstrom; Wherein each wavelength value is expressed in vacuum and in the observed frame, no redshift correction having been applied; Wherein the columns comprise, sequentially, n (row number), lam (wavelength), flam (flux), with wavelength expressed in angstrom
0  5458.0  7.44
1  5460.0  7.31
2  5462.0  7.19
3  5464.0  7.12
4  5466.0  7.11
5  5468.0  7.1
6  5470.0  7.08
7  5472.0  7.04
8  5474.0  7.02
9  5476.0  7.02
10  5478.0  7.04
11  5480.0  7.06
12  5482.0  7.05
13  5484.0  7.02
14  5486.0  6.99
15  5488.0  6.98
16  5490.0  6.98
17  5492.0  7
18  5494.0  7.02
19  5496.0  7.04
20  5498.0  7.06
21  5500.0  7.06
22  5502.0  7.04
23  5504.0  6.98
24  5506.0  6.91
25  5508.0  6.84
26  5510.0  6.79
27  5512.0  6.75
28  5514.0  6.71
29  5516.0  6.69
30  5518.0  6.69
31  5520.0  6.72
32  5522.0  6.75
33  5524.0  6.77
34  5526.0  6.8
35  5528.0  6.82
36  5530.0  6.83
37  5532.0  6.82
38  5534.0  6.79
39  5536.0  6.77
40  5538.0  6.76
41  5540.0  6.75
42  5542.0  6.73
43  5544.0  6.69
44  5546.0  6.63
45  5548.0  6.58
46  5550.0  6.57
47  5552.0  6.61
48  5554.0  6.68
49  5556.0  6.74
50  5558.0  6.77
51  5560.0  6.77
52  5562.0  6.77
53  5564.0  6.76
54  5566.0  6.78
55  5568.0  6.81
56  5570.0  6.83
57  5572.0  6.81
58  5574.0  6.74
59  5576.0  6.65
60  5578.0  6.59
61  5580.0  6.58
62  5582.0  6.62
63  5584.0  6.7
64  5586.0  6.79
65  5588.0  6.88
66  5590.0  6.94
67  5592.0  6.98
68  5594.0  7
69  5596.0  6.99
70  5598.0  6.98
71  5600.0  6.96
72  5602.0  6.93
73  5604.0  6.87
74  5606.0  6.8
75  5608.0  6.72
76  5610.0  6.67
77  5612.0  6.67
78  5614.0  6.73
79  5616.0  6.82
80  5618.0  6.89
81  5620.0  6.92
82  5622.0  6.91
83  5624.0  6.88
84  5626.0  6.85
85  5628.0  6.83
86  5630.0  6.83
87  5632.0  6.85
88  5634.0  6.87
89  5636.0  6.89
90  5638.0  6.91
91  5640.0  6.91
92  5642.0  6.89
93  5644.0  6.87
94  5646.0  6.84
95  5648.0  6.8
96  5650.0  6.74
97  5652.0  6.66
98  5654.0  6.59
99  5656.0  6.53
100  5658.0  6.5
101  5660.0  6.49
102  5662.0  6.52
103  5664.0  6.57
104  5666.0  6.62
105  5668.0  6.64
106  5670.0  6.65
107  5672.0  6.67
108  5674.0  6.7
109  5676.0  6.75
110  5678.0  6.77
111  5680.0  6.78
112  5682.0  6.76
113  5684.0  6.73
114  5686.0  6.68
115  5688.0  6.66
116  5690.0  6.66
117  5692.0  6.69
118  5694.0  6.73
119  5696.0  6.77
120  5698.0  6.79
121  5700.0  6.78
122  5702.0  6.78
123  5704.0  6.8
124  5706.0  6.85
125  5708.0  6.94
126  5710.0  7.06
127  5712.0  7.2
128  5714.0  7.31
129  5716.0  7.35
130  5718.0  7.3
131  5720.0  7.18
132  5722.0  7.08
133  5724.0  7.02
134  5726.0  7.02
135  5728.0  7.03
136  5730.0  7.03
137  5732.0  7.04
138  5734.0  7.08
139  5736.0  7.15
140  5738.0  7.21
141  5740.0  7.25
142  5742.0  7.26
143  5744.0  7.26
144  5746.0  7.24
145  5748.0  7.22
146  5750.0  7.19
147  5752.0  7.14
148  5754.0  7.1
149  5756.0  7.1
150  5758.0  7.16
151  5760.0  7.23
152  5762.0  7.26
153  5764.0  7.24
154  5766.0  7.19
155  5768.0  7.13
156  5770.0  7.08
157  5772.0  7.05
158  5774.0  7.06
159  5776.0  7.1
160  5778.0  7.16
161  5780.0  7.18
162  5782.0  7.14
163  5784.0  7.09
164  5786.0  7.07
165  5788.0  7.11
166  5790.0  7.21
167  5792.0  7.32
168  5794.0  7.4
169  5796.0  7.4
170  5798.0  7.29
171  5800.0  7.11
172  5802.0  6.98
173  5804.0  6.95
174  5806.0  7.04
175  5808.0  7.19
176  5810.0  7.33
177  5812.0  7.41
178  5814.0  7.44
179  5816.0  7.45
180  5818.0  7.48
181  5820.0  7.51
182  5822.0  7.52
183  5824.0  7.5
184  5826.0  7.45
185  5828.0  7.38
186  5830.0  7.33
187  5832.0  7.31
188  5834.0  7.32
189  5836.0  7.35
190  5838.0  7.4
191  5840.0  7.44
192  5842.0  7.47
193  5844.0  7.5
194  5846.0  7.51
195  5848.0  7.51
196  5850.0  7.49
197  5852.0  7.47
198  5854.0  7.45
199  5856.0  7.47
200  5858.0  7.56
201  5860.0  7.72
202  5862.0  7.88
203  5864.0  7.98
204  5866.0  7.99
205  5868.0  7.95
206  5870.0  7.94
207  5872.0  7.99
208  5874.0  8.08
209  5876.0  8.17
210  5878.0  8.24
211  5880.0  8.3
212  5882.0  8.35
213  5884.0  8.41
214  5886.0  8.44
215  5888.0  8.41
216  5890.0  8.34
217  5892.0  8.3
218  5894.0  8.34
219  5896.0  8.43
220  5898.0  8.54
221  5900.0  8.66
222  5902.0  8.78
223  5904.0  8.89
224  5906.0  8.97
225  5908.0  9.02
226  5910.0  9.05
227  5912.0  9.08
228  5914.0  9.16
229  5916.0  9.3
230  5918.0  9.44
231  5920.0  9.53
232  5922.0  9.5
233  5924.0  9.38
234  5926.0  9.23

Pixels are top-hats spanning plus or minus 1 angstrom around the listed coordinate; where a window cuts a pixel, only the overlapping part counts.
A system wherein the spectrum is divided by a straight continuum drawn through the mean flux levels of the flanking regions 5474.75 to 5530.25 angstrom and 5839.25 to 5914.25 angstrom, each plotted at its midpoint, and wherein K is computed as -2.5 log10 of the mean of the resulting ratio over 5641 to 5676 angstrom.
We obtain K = 0.12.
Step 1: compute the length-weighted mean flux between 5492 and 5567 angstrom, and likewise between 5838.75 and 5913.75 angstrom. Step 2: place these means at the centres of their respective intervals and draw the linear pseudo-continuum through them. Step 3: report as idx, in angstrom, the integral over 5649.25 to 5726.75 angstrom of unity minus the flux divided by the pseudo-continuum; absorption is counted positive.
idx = 6.38 angstrom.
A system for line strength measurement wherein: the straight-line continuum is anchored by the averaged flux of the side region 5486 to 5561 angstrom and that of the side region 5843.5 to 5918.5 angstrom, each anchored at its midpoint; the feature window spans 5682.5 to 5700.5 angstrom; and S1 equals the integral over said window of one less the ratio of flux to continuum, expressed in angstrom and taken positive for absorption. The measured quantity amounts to 1.9 angstrom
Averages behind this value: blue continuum 6.81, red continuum 8.26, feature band 6.72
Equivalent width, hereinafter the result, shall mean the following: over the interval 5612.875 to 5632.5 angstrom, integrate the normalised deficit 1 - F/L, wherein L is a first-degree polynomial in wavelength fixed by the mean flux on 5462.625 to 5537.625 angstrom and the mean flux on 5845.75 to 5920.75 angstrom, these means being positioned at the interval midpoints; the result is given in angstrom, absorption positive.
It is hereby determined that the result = 1.4 angstrom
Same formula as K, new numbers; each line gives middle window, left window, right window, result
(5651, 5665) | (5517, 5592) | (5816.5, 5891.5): 0.086 mag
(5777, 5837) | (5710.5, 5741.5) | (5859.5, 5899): 0.061 mag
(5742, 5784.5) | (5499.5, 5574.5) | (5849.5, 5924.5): 0.098 mag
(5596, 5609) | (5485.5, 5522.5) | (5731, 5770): 0.019 mag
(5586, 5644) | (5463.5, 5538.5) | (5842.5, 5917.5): 0.069 mag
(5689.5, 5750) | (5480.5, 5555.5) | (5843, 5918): 0.086 mag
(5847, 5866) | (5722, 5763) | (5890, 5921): 0.099 mag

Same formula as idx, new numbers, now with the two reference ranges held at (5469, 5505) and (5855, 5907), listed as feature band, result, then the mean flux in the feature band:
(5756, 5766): 0.8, 7.21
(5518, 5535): 0.9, 6.78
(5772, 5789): 1.8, 7.11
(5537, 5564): 2.0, 6.7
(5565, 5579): 1.0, 6.74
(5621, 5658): 3.4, 6.81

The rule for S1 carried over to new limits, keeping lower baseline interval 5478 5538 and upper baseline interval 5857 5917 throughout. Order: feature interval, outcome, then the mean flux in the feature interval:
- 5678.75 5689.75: 1.27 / 6.72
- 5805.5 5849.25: 4.09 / 7.41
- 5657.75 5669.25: 1.45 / 6.56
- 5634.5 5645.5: 0.78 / 6.89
